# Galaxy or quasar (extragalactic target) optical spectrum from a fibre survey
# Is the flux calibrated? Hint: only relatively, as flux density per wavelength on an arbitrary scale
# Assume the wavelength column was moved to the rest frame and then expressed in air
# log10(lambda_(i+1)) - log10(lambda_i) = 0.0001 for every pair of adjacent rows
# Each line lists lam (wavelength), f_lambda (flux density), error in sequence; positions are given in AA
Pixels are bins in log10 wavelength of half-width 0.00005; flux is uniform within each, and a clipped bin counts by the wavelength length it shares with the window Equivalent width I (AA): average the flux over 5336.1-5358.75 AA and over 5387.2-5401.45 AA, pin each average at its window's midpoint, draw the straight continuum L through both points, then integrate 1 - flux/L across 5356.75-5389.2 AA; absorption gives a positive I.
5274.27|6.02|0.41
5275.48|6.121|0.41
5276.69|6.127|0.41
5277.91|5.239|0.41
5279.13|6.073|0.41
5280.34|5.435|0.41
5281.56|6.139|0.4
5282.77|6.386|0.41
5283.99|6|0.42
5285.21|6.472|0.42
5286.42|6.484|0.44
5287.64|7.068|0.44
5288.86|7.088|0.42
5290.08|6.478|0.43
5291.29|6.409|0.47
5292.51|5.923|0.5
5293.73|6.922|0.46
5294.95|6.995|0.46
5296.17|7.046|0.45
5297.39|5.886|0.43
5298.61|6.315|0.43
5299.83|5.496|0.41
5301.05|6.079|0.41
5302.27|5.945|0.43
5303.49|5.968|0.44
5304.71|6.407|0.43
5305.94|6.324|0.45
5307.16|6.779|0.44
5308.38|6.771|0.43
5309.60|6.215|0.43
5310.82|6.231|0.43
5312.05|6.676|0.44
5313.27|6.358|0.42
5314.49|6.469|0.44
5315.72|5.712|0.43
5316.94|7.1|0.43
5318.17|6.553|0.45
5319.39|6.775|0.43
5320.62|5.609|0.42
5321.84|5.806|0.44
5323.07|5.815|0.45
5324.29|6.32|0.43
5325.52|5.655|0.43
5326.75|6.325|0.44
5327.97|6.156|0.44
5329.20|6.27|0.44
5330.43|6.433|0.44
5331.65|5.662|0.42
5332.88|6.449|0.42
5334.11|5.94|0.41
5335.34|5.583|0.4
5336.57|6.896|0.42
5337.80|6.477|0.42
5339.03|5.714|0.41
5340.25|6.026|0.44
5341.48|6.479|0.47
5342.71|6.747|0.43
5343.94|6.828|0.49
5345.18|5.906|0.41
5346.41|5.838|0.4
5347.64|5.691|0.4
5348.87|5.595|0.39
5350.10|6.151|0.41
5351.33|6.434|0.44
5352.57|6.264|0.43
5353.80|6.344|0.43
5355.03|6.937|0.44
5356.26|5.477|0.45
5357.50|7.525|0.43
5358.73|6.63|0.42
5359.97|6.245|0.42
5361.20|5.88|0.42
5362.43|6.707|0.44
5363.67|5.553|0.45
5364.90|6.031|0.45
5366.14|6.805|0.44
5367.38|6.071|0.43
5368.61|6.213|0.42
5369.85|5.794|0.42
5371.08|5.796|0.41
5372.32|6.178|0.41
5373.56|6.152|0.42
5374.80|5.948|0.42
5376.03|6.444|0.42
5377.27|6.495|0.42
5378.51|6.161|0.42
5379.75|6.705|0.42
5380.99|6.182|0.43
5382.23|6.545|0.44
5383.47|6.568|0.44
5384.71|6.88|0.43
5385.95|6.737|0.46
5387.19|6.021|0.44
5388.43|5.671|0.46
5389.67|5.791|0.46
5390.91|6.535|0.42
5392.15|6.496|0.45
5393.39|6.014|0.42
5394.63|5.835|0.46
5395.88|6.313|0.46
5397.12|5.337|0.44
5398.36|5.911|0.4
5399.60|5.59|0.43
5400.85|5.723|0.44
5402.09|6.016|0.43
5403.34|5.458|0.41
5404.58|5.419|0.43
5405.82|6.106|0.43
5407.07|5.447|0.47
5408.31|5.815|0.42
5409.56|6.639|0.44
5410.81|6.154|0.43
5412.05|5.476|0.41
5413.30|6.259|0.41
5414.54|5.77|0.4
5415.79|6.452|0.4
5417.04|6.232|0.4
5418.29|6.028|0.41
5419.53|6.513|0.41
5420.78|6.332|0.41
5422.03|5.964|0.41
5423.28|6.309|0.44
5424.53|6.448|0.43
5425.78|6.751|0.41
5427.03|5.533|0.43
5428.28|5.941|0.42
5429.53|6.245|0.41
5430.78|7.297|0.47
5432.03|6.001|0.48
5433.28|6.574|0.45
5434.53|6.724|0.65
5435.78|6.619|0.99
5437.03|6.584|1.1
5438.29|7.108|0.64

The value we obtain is -1.1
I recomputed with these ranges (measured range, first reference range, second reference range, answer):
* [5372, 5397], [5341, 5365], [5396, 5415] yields -1.10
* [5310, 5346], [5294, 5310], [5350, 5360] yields 0.93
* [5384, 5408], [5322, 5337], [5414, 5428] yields 0.83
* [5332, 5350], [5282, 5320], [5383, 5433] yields 0.46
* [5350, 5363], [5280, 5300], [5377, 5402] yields -0.37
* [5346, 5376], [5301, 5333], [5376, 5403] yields 0.07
